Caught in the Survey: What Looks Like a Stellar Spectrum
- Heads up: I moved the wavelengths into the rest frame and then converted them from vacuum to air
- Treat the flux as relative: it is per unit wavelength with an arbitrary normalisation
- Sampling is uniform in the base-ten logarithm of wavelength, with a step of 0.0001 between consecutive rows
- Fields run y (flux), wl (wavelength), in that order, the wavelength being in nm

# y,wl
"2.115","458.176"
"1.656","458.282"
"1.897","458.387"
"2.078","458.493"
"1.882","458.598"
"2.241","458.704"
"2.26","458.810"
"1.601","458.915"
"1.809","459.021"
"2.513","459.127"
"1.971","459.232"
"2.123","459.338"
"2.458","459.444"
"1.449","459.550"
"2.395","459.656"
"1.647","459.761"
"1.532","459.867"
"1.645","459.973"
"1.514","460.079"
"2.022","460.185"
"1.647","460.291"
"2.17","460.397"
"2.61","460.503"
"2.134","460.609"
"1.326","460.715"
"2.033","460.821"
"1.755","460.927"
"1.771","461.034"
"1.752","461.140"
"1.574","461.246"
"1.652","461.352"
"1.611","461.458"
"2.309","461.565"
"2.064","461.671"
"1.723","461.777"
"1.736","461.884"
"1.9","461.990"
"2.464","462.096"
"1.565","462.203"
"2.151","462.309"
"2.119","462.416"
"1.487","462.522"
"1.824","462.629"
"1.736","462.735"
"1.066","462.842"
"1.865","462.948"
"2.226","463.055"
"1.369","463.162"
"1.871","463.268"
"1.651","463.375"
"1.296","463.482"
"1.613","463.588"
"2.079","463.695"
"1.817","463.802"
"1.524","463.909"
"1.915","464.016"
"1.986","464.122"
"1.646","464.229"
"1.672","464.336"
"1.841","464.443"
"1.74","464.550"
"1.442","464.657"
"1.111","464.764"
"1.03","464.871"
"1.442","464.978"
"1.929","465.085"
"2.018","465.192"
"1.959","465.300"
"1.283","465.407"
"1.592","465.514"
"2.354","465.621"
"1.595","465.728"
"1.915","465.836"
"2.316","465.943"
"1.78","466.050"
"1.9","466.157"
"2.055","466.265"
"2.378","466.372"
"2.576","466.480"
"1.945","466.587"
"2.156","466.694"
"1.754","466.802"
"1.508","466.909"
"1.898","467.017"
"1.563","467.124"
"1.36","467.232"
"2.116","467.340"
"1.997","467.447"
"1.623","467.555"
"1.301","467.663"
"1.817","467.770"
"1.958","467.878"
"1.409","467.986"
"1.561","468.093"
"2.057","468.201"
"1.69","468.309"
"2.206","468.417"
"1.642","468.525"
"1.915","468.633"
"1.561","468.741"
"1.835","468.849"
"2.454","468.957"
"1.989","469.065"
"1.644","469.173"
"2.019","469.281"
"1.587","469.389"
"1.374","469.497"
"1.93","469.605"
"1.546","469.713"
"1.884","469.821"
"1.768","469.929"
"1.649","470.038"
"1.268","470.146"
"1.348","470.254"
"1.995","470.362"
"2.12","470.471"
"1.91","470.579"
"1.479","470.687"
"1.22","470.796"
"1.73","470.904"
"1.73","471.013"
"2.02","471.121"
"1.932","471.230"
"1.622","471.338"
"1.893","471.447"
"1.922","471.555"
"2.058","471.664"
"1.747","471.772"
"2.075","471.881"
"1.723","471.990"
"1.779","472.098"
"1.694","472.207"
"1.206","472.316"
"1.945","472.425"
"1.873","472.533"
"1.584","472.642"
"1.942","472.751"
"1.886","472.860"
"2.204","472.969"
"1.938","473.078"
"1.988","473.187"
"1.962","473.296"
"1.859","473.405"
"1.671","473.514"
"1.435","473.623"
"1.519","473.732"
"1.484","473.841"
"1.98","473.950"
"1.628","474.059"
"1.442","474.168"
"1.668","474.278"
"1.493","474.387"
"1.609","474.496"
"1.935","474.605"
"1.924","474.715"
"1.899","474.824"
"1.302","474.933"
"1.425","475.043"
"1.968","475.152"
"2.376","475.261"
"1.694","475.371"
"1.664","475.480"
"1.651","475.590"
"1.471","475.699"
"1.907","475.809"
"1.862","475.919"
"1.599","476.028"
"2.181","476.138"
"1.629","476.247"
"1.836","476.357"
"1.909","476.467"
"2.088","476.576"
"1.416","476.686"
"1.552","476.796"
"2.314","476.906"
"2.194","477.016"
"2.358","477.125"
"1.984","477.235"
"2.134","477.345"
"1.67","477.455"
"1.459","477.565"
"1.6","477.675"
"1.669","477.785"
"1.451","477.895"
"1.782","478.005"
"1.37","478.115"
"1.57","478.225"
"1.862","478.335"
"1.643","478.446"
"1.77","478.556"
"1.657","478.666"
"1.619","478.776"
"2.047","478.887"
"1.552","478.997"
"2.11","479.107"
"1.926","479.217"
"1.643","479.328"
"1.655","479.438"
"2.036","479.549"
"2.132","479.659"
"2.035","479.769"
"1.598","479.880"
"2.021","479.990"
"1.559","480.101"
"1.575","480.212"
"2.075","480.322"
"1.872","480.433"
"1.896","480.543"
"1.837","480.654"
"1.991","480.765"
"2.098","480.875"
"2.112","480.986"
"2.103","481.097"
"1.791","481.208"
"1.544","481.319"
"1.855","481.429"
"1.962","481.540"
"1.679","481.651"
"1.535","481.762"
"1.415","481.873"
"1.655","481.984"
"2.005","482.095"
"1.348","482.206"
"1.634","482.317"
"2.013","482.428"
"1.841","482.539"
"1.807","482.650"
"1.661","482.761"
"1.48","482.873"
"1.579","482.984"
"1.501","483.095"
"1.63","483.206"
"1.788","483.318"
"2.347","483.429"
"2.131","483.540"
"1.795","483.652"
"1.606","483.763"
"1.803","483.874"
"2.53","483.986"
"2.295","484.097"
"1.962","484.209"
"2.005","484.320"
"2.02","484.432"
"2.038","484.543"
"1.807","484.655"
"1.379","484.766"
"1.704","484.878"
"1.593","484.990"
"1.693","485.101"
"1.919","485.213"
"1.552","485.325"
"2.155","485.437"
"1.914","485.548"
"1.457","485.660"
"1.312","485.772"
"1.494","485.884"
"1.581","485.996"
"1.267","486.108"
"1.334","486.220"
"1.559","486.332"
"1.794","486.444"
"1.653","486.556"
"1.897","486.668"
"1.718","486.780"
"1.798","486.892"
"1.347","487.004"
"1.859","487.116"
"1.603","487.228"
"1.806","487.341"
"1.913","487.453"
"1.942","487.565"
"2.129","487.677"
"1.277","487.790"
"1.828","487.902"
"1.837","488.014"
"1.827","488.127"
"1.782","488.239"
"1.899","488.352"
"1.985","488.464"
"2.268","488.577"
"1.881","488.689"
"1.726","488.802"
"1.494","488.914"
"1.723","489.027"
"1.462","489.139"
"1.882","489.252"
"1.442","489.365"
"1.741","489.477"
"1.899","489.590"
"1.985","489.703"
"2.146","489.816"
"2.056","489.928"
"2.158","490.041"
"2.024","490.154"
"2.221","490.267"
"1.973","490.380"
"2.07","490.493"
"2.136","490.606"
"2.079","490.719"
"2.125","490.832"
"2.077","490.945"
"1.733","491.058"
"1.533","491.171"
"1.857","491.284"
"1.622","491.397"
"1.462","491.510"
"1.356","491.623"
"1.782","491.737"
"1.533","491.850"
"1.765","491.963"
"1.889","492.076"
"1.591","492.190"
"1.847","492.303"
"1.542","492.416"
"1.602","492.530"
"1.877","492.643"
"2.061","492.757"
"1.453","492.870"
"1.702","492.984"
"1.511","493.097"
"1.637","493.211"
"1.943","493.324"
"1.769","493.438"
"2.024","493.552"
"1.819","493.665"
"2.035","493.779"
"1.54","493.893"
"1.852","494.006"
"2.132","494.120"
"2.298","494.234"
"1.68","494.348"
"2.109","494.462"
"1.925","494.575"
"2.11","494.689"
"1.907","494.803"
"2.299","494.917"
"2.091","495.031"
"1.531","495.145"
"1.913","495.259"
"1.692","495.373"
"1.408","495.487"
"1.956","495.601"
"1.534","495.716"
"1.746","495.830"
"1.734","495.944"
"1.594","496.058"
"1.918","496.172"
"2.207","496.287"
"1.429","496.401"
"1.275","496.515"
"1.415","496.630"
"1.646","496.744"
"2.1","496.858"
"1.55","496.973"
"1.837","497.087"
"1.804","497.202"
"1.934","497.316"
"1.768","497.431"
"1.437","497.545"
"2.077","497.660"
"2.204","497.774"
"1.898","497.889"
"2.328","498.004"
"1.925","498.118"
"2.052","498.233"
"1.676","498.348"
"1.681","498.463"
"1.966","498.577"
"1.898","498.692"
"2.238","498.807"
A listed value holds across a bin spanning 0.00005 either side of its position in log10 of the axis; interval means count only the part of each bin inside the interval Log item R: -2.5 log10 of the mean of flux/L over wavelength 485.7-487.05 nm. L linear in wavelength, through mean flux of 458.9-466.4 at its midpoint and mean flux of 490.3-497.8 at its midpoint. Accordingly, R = 0.16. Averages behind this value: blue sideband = 1.82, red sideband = 1.8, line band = 1.56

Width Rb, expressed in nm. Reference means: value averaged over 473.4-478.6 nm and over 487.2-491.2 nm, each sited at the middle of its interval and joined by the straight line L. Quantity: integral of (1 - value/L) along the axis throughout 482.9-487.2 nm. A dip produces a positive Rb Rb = 0.20 nm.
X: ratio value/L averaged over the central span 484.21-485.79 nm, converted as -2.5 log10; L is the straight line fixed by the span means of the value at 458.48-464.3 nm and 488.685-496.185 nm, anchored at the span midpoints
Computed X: 0.04 mag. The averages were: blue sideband 1.86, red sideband 1.82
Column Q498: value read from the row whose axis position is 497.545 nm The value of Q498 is 1.437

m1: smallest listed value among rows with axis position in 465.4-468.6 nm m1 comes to 1.283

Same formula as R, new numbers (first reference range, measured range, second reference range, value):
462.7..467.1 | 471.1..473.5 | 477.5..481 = -0.04 mag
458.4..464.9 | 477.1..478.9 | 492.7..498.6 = 0.06 mag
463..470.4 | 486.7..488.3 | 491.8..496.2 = 0.02 mag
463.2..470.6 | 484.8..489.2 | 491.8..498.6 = 0.05 mag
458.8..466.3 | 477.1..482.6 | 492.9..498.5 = 0.02 mag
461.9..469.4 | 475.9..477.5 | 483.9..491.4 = -0.06 mag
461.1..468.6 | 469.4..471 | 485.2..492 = 0.08 mag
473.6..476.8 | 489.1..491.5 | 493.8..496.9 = -0.07 mag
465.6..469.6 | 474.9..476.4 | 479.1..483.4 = 0.04 mag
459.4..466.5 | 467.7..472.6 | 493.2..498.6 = 0.03 mag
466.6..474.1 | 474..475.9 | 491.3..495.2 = 0.04 mag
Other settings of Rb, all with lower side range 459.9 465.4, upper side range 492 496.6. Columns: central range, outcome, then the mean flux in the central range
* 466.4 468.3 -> -0.04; 1.8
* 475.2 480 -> -0.07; 1.81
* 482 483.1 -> 0.06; 1.69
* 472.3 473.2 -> -0.04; 1.86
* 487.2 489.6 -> 0.01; 1.79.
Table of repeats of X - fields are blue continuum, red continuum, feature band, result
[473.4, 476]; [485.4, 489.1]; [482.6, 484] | -0.05 mag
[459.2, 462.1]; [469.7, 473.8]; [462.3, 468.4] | 0.04 mag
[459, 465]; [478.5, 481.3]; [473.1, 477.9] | 0.04 mag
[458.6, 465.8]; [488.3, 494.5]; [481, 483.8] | 0.04 mag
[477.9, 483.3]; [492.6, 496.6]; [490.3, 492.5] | 0.01 mag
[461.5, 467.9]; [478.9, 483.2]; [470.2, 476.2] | 0.02 mag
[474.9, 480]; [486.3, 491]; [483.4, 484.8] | -0.08 mag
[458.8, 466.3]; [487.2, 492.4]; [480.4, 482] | 0.00 mag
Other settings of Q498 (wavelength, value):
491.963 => 1.765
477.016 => 2.194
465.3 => 1.959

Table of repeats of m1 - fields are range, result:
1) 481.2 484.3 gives 1.348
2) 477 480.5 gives 1.37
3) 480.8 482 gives 1.415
